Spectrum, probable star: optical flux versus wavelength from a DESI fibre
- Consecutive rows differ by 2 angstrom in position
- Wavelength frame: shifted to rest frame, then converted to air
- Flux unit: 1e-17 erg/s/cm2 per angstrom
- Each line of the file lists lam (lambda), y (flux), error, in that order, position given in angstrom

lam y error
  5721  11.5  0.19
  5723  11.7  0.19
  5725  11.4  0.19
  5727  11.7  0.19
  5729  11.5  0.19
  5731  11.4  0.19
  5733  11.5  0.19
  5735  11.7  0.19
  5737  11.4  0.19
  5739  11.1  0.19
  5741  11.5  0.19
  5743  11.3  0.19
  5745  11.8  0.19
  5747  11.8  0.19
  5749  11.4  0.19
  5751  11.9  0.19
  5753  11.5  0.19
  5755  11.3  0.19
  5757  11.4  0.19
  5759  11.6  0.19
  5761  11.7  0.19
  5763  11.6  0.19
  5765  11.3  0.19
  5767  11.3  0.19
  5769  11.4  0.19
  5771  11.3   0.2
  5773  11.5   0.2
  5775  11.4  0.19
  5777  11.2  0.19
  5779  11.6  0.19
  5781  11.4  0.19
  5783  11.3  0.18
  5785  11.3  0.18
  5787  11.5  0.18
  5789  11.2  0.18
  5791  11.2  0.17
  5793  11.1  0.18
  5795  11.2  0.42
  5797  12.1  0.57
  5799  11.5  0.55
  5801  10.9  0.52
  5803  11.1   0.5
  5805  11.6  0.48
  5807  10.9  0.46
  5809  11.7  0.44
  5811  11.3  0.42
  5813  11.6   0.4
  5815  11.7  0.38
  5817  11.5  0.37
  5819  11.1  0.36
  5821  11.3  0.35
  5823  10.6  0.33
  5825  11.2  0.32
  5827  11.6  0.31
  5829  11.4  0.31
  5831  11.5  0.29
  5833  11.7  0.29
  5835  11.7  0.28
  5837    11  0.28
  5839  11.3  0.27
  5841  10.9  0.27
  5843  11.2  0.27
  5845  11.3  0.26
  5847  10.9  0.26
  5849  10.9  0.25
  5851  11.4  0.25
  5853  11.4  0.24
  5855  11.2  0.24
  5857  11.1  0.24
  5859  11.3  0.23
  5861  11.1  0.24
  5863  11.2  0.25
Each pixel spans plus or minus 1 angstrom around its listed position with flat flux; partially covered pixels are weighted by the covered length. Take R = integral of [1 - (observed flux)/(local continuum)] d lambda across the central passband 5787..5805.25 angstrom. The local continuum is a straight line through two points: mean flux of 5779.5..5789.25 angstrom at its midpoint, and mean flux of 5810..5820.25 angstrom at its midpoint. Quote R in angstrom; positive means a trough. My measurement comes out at 0.1 angstrom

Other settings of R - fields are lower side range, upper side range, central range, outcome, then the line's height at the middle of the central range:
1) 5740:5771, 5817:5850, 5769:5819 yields 0.00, 11.4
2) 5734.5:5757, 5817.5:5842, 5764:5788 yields 0.11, 11.4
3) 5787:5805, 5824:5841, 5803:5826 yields 0.10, 11.4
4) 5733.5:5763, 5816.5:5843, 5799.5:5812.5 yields 0.10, 11.4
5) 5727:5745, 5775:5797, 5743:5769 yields -0.28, 11.4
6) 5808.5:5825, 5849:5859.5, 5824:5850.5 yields 0.01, 11.3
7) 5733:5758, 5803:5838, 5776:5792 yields 0.14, 11.4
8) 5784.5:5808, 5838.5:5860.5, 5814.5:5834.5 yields -0.23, 11.2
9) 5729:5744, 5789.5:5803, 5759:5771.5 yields -0.09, 11.4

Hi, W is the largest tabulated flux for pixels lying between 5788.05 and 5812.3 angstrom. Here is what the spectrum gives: 12.1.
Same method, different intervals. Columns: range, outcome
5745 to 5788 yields 11.9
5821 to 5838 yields 11.7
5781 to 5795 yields 11.5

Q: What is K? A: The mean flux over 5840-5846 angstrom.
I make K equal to 11.1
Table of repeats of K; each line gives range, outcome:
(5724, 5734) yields 11.5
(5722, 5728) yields 11.6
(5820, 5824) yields 10.9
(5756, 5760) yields 11.5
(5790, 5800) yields 11.4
